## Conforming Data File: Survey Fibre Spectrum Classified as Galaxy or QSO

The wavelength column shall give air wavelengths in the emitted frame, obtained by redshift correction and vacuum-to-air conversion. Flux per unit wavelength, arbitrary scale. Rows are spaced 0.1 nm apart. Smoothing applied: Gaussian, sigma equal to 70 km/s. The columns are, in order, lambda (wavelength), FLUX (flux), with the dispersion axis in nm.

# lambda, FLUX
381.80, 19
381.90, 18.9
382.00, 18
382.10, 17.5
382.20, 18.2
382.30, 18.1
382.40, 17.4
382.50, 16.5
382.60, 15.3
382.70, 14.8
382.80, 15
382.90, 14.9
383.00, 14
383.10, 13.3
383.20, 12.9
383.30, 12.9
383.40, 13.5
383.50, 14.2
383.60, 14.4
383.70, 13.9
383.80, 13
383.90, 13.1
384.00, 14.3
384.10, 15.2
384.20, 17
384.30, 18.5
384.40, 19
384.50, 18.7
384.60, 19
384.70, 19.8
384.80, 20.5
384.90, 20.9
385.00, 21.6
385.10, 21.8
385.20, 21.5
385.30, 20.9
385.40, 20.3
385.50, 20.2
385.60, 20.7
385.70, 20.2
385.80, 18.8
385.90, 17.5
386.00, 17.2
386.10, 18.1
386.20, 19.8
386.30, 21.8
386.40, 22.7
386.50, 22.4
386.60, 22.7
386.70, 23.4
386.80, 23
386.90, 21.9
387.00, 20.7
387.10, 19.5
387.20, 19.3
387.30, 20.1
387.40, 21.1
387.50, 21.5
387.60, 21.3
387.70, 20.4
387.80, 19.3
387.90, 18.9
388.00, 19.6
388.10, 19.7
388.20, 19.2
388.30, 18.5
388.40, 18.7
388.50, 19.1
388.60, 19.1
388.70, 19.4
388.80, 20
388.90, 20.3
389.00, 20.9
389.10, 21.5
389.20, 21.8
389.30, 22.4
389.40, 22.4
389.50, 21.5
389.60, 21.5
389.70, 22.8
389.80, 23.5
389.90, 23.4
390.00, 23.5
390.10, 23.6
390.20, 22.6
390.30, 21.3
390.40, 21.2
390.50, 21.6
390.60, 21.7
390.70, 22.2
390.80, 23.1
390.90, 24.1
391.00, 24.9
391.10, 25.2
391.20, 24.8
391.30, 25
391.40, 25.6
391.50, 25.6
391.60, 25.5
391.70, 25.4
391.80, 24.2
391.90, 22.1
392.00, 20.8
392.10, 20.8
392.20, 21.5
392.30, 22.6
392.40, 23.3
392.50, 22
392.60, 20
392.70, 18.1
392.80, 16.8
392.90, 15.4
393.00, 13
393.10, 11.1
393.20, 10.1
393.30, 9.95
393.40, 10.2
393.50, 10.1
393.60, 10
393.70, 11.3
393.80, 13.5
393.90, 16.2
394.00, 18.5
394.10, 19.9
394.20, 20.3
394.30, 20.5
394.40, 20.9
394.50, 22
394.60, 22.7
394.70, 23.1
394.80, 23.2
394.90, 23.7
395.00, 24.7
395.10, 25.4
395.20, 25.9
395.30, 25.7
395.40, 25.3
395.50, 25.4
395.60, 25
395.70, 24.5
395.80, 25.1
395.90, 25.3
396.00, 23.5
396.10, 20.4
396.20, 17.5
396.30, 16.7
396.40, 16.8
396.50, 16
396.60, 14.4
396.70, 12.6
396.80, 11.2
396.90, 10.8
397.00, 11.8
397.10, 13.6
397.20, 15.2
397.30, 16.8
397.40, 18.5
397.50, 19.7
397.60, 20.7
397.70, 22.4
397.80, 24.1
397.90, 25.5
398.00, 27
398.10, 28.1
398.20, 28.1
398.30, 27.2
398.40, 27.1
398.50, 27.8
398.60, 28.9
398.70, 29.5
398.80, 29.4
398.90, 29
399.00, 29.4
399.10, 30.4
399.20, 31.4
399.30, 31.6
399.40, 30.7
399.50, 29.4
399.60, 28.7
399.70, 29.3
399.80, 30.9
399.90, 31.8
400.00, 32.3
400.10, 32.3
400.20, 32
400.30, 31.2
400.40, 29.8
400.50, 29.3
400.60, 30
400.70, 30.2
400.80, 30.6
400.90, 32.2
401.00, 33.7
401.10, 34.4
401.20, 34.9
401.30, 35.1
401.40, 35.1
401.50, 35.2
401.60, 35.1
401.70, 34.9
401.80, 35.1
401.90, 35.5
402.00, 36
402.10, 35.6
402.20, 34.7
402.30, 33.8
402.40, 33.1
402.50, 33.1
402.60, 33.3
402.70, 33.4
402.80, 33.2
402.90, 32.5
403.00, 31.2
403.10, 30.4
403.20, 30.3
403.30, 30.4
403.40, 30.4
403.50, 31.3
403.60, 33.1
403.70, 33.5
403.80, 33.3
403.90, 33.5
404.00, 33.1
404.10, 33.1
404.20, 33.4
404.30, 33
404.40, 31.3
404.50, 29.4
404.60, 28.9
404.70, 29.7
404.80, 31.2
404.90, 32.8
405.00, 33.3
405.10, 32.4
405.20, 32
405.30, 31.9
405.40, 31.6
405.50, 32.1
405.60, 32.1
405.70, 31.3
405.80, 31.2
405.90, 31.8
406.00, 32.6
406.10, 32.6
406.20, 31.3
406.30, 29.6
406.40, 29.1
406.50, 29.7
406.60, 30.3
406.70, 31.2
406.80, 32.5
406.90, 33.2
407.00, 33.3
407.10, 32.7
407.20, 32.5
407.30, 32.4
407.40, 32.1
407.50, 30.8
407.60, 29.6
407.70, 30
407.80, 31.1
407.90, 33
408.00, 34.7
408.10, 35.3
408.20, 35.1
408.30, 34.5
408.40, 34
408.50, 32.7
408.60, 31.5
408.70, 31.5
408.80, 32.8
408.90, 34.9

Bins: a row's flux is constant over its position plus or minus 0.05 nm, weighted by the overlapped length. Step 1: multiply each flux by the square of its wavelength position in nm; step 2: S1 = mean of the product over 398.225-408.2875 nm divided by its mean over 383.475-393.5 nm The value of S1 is 1.71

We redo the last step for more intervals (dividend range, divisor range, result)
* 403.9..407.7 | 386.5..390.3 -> 1.64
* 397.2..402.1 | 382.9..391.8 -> 1.56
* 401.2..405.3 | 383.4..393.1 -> 1.73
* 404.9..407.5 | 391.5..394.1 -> 1.94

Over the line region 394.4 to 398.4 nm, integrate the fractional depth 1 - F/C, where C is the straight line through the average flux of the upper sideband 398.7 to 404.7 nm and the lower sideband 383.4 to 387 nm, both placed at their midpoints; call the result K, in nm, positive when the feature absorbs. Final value 0.95 nm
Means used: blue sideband 19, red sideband 32.1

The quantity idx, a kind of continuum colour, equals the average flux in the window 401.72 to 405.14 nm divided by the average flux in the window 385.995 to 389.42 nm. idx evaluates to 1.6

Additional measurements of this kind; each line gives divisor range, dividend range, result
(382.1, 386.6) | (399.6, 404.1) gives 1.85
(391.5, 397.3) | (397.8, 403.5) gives 1.65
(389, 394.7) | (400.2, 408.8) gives 1.59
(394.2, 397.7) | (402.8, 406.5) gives 1.57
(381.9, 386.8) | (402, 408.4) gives 1.80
